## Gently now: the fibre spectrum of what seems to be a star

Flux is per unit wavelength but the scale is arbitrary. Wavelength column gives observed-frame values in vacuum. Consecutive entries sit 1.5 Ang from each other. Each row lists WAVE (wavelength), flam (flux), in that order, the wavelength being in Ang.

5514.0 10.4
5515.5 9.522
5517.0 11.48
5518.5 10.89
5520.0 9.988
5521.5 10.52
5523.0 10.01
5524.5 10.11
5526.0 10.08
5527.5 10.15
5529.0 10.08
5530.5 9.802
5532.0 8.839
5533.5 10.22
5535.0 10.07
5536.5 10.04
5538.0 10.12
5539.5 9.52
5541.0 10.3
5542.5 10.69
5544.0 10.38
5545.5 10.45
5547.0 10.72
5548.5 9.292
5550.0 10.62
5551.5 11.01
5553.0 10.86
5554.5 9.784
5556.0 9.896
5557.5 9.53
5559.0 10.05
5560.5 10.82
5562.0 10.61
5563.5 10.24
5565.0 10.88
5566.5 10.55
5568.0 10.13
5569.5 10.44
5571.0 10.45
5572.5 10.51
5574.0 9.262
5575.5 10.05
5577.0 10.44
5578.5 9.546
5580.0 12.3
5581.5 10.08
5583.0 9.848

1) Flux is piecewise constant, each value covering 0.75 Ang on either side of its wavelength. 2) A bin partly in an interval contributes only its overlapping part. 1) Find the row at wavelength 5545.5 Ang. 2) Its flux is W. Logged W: 10.45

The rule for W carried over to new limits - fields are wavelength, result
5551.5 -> 11.01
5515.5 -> 9.522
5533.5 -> 10.22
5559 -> 10.05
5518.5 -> 10.89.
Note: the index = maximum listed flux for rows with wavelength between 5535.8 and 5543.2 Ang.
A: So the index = 10.69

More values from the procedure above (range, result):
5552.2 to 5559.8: 10.86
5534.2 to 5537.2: 10.07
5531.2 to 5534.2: 10.22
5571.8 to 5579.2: 10.51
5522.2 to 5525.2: 10.11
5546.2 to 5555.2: 11.01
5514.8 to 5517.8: 11.48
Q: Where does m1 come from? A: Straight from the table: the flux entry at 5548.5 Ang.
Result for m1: 9.292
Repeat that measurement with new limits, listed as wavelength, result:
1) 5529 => 10.08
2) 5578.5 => 9.546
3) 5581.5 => 10.08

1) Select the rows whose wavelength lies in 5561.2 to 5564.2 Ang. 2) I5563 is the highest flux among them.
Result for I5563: 10.61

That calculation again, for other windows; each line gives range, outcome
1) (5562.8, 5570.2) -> 10.88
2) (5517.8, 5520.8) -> 10.89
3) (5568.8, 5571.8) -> 10.45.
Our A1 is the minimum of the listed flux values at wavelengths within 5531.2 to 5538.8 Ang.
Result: 8.839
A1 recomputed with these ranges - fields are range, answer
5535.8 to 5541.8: 9.52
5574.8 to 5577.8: 10.05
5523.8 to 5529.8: 10.08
